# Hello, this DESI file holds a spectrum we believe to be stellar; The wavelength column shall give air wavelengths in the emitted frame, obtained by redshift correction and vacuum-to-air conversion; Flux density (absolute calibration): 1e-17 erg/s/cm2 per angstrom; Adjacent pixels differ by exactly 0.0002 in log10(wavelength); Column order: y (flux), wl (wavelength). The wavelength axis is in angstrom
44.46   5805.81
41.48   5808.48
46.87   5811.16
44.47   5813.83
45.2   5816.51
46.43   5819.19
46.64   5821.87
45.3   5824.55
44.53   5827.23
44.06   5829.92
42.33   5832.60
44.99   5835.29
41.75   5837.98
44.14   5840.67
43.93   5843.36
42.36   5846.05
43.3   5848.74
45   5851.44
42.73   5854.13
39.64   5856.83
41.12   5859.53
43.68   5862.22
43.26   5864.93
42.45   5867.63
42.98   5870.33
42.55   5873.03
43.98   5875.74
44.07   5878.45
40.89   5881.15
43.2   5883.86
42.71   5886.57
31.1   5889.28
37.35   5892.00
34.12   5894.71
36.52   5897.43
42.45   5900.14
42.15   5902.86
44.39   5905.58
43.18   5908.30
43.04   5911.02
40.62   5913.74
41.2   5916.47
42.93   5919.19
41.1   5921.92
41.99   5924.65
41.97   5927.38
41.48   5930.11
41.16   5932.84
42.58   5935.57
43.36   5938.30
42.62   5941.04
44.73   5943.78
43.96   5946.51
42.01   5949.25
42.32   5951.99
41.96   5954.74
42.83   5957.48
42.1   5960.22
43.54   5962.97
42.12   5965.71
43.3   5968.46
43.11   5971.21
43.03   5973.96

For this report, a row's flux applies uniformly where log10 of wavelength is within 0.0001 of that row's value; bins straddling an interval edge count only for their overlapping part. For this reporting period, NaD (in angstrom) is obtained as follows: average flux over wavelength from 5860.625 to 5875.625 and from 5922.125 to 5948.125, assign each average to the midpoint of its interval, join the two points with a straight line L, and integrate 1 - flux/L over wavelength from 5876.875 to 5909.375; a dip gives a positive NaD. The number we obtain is 2.0 angstrom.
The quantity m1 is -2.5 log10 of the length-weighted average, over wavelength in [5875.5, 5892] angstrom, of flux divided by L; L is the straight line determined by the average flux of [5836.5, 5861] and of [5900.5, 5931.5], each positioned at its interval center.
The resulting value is 0.05 mag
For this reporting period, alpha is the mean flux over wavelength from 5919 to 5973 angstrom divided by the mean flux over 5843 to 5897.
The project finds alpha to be 1.03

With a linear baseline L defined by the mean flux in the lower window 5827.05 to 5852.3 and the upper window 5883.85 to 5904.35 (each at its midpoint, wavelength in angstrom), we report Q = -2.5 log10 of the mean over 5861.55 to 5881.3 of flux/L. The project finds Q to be -0.07 mag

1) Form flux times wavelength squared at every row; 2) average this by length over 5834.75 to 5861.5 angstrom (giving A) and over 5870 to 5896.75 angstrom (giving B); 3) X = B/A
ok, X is 0.95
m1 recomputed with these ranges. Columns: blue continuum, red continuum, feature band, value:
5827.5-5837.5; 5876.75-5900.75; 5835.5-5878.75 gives -0.03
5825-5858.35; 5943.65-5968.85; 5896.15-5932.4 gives 0.03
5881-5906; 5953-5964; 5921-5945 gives -0.03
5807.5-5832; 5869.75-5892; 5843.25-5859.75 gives 0.01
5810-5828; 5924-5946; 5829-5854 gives 0.04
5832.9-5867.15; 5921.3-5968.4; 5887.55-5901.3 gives 0.17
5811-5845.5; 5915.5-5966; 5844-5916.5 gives 0.05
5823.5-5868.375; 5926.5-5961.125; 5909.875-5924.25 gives 0.03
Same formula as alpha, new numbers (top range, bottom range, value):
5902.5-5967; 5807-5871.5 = 0.97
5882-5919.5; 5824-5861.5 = 0.93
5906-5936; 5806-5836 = 0.94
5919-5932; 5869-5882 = 0.97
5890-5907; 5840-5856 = 0.90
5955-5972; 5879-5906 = 1.08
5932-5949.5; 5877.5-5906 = 1.08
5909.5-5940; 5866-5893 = 1.02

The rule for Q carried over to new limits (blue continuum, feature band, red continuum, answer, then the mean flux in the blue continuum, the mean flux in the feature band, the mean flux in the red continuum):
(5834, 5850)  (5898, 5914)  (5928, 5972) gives 0.012 mag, 43.4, 42.5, 42.7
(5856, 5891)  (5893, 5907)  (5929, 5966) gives 0.056 mag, 41.6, 39.9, 42.7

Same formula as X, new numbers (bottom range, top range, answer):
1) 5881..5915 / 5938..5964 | 1.09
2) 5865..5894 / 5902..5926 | 1.04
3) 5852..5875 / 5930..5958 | 1.03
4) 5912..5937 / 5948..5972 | 1.03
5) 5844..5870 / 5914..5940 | 1.01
